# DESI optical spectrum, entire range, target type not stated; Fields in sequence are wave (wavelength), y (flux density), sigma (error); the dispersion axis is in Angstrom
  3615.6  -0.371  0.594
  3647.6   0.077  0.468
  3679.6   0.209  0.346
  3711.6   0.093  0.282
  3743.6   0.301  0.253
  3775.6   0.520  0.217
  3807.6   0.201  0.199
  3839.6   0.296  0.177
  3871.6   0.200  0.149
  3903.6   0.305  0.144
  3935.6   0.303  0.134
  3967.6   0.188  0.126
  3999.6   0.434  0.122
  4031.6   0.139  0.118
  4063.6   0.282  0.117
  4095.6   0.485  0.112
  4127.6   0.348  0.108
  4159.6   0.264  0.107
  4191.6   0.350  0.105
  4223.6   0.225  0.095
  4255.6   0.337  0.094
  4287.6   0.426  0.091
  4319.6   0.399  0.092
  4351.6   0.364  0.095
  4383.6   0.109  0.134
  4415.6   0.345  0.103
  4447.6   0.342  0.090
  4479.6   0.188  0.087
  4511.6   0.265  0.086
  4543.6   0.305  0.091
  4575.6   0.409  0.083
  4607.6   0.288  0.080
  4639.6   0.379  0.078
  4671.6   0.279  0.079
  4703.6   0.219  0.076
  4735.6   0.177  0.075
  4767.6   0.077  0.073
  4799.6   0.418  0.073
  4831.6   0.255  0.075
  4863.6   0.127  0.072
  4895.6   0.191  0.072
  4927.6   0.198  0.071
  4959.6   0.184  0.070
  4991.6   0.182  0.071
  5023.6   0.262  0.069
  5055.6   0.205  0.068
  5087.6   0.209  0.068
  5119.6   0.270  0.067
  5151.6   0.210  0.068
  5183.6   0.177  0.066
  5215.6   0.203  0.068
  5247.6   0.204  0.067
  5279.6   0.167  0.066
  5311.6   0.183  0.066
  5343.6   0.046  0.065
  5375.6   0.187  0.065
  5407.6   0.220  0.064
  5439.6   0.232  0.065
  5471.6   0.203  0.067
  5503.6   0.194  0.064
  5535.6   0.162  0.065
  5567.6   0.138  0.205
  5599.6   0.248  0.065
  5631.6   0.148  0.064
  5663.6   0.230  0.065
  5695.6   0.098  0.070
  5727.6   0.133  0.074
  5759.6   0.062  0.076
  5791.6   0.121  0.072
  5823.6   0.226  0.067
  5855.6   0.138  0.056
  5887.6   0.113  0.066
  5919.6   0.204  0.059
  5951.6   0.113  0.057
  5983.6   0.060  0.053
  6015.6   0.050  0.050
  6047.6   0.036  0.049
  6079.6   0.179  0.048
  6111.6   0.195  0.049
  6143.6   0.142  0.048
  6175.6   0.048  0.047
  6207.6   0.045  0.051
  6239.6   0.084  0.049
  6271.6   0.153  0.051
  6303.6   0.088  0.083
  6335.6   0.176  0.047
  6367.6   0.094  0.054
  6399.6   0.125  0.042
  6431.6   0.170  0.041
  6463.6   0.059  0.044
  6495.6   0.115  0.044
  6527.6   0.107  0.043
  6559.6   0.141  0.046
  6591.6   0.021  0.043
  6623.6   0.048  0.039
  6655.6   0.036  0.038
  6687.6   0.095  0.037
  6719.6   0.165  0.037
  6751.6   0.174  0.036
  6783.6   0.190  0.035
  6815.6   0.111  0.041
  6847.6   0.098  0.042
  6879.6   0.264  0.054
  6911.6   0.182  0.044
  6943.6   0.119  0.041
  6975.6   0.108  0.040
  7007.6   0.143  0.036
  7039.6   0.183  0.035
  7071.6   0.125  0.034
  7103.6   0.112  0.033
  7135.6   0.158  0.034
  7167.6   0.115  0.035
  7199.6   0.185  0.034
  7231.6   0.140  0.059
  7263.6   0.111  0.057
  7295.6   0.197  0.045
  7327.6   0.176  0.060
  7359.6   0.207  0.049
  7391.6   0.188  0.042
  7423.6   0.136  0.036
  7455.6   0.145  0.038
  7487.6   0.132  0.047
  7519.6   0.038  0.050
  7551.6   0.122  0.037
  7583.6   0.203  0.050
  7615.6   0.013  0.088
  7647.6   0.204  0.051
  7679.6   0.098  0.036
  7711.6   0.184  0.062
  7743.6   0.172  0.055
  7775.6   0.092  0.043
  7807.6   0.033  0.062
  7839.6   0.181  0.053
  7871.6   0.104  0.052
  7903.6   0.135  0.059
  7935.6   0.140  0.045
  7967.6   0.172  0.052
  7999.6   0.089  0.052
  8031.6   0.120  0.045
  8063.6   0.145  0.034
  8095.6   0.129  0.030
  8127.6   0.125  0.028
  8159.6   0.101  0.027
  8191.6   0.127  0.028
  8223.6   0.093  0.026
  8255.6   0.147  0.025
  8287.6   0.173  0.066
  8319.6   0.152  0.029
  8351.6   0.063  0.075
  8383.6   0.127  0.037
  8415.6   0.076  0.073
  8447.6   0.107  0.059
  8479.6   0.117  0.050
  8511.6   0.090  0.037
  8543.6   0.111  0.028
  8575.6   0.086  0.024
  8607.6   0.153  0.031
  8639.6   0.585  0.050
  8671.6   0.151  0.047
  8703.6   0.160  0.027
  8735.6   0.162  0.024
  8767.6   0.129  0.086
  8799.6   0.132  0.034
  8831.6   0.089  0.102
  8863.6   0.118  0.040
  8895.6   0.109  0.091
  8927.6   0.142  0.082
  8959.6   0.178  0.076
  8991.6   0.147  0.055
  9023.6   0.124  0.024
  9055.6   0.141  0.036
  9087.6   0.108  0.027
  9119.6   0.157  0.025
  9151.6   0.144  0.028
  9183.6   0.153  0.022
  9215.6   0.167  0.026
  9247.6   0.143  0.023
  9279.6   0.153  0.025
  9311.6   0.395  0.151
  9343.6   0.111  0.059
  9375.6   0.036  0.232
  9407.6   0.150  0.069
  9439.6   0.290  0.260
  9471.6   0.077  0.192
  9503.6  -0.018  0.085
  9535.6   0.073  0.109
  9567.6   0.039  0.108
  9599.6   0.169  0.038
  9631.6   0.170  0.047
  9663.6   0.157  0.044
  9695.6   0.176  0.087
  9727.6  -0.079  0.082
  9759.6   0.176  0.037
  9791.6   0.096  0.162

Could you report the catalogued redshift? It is 1.318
